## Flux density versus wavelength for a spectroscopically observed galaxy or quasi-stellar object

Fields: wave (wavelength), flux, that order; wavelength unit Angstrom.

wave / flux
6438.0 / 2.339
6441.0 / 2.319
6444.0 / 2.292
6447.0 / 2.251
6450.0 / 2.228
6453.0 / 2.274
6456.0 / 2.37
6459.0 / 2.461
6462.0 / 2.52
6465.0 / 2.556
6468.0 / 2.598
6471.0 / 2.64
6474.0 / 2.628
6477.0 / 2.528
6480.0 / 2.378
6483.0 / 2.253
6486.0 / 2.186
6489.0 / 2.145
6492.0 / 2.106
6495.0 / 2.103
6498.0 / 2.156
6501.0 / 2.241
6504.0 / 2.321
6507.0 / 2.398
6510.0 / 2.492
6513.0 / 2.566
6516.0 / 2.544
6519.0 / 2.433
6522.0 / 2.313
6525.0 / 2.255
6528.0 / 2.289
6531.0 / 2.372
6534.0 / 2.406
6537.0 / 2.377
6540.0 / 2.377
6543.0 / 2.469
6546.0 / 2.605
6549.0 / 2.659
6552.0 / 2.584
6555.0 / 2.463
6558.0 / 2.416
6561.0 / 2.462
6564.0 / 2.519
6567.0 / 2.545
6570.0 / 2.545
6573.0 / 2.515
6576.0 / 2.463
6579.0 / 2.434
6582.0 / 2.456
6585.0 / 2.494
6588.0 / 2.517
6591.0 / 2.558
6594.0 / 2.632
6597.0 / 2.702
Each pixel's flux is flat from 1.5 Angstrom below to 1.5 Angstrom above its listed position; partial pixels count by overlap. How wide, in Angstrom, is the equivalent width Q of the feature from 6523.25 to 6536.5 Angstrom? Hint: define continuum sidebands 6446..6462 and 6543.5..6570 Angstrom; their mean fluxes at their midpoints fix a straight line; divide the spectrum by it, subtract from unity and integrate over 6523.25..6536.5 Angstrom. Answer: 0.78 Angstrom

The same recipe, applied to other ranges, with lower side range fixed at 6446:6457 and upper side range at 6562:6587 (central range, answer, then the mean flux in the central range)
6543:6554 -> -0.6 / 2.59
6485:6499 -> 1.3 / 2.14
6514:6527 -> 0.1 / 2.39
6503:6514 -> -0.3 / 2.44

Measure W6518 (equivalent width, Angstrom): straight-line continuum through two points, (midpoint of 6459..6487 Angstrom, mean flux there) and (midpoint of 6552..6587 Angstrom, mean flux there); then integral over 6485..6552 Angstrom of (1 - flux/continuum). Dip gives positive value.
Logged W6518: 3.3 Angstrom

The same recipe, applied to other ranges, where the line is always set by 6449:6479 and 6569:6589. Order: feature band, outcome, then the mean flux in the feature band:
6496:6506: 1.0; 2.24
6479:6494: 1.7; 2.2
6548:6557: -0.3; 2.56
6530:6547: 0.4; 2.43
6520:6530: 0.8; 2.3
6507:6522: 0.0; 2.48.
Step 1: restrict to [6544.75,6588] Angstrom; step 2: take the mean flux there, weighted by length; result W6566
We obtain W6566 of 2.51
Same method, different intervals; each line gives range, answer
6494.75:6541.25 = 2.36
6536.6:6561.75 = 2.5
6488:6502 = 2.15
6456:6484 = 2.5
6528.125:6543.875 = 2.39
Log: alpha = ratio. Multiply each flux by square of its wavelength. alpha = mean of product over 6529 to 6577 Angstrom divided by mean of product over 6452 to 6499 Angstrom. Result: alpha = 1.07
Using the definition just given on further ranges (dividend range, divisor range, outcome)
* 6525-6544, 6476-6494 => 1.07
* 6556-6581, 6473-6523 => 1.09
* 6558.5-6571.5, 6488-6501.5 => 1.20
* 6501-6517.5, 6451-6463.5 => 1.04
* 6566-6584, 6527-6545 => 1.05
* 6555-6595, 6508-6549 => 1.04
